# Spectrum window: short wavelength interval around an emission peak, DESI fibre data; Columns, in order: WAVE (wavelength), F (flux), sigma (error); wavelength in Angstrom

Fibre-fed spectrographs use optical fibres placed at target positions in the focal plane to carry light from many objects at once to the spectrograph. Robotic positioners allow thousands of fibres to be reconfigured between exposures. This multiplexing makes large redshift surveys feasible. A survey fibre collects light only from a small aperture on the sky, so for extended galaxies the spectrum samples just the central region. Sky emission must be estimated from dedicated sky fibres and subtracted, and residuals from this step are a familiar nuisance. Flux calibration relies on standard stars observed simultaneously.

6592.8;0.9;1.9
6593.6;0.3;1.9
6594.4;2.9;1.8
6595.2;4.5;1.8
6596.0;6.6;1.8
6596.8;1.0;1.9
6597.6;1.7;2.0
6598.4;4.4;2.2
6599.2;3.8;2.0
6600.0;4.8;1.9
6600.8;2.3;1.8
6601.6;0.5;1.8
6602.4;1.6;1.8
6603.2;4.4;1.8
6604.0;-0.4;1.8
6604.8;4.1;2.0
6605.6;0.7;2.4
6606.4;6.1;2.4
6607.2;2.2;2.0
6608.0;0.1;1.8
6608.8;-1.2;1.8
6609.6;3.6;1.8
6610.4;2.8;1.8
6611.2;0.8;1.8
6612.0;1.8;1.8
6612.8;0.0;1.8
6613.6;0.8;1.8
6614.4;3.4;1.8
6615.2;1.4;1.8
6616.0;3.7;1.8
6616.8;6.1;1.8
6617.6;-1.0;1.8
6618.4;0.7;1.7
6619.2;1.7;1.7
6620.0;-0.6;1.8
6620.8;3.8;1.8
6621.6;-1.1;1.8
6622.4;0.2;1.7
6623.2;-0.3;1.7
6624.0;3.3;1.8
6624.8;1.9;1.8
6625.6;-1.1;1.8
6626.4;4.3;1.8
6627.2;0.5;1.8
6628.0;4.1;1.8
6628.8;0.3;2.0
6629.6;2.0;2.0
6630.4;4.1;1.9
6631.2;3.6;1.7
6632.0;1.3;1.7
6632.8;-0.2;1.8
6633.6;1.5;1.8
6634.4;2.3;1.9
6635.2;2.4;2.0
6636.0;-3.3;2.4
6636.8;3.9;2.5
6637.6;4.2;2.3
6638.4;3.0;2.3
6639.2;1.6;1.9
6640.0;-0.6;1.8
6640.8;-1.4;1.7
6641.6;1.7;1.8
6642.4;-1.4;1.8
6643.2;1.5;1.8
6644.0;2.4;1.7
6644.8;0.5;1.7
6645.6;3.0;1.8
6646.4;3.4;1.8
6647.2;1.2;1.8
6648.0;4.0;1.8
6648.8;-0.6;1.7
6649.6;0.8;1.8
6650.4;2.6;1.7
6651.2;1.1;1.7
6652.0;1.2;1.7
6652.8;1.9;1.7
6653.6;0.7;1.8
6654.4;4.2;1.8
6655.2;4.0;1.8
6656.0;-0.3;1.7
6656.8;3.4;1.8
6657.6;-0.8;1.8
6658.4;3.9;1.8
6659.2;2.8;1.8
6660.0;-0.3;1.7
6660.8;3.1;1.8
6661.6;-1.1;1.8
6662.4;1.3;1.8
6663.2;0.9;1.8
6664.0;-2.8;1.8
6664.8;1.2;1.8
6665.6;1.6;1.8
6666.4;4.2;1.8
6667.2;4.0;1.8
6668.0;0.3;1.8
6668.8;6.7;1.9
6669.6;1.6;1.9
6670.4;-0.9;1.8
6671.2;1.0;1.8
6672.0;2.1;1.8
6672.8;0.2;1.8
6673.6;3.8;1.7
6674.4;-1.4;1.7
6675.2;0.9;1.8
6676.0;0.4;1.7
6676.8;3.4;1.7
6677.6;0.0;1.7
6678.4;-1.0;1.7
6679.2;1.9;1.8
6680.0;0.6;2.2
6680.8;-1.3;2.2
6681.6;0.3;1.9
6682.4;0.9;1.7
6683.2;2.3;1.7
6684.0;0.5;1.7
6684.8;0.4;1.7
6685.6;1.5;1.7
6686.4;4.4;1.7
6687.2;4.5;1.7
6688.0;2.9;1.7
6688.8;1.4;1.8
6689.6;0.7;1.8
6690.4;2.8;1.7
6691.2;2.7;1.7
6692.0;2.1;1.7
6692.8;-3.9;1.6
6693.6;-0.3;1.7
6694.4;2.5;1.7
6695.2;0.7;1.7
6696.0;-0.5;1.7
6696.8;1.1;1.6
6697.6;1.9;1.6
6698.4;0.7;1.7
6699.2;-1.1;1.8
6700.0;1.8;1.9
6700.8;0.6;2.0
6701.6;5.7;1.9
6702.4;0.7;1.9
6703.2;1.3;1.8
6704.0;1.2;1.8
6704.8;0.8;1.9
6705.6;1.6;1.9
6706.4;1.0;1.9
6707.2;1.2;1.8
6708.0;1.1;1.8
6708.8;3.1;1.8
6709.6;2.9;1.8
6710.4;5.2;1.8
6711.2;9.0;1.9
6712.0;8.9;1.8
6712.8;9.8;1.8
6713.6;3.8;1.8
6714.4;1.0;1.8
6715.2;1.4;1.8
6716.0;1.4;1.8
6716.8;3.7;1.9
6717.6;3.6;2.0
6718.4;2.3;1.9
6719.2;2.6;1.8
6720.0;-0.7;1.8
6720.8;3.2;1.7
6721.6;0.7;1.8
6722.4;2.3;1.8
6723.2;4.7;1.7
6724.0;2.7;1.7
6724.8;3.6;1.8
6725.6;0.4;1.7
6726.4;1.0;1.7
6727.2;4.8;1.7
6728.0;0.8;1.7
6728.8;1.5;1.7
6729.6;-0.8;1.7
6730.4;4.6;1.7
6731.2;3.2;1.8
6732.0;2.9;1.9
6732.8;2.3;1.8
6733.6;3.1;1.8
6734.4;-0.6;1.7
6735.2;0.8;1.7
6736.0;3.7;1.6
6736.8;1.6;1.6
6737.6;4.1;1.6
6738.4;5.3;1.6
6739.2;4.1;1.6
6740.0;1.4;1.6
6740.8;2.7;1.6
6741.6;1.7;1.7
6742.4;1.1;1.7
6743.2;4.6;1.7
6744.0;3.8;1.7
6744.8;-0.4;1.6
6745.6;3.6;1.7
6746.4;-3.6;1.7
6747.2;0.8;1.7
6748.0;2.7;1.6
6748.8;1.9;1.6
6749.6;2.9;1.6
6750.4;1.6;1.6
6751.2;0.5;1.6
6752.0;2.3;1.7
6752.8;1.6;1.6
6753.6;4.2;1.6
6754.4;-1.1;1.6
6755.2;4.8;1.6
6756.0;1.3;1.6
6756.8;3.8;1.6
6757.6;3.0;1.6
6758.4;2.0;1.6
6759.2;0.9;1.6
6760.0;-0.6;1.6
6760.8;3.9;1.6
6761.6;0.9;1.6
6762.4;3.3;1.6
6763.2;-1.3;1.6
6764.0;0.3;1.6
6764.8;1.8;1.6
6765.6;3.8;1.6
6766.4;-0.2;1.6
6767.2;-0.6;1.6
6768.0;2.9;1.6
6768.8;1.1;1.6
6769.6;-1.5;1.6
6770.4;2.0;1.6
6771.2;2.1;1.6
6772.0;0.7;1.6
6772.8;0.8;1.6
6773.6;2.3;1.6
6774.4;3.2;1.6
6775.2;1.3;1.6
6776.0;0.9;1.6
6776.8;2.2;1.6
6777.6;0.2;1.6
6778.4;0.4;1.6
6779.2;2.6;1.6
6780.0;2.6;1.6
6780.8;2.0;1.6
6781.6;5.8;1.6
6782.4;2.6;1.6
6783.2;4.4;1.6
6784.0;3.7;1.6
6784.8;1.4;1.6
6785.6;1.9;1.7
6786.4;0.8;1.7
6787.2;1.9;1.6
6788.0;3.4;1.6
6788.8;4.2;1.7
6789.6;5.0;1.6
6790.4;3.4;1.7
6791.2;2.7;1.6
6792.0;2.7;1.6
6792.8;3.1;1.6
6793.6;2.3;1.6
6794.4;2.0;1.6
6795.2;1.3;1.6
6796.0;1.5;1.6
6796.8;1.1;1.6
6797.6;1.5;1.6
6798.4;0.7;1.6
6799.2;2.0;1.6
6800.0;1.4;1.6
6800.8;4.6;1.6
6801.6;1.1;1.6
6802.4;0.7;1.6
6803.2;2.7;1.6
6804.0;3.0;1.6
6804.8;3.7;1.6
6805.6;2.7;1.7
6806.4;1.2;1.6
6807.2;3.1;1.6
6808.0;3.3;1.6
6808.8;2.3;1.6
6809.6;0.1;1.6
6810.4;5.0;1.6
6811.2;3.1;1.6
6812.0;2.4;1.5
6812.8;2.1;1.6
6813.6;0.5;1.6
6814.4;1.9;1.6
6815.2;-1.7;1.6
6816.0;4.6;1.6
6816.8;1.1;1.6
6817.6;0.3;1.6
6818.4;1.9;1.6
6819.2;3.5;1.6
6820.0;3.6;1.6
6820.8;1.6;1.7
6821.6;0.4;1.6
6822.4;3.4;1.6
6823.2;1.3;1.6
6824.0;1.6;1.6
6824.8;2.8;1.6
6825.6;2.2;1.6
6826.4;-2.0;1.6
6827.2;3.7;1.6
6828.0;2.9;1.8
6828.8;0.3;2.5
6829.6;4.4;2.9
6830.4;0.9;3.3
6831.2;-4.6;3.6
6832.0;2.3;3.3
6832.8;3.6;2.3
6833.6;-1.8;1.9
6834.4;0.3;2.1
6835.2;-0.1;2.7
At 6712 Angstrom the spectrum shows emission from H-gamma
